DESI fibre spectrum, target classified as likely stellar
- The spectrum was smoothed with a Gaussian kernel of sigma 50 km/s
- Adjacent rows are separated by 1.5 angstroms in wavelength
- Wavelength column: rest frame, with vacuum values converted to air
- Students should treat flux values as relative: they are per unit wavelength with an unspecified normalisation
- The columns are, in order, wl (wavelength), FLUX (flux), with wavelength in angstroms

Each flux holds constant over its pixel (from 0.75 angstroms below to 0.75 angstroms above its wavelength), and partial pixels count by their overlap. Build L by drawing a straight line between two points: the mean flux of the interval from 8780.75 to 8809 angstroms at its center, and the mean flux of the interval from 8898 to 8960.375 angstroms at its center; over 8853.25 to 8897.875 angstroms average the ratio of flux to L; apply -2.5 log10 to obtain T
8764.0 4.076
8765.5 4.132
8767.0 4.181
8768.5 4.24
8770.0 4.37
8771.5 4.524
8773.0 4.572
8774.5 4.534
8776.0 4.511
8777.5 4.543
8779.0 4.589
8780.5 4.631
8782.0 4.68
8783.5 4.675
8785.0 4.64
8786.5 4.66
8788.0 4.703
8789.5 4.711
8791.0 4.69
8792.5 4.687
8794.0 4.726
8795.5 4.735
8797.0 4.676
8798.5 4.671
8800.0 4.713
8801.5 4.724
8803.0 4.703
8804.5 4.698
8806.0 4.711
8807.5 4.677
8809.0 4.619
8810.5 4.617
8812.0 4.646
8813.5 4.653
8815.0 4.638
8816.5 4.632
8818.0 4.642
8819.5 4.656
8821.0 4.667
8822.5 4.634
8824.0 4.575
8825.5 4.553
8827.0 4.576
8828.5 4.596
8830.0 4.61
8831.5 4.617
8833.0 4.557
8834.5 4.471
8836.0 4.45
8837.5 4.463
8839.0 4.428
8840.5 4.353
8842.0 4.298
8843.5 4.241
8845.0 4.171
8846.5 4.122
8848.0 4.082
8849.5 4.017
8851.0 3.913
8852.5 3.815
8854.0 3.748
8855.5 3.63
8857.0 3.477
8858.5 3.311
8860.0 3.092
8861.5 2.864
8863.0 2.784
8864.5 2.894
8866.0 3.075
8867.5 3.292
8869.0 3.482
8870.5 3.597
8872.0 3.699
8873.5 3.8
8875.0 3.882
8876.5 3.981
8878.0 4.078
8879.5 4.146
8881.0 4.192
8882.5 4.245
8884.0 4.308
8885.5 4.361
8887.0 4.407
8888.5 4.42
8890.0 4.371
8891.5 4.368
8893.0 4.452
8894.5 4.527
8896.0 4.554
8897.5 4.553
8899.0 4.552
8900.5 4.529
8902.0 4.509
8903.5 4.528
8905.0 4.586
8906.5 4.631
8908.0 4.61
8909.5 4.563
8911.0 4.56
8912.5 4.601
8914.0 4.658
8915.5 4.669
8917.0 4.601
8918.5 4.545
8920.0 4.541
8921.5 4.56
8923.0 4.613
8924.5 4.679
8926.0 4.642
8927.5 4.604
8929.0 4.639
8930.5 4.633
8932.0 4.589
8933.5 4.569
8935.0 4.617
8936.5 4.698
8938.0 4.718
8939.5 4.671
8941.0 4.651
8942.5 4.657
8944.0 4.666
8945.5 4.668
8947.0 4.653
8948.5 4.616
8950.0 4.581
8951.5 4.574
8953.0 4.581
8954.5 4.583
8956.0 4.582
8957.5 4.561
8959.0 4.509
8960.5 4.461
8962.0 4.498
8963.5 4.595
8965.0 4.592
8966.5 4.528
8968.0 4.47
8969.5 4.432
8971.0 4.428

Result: 0.20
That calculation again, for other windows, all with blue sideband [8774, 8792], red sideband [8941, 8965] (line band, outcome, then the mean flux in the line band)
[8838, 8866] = 0.23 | 3.72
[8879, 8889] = 0.08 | 4.3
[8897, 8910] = 0.01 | 4.56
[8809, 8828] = 0.00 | 4.62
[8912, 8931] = 0.00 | 4.61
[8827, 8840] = 0.02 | 4.52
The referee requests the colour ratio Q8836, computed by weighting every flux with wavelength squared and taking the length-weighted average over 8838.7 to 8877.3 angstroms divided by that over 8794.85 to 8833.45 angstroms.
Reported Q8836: 0.80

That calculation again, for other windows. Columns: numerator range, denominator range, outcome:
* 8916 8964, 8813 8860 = 1.10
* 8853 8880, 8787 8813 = 0.76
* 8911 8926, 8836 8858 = 1.15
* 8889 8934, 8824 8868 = 1.17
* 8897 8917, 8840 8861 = 1.20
